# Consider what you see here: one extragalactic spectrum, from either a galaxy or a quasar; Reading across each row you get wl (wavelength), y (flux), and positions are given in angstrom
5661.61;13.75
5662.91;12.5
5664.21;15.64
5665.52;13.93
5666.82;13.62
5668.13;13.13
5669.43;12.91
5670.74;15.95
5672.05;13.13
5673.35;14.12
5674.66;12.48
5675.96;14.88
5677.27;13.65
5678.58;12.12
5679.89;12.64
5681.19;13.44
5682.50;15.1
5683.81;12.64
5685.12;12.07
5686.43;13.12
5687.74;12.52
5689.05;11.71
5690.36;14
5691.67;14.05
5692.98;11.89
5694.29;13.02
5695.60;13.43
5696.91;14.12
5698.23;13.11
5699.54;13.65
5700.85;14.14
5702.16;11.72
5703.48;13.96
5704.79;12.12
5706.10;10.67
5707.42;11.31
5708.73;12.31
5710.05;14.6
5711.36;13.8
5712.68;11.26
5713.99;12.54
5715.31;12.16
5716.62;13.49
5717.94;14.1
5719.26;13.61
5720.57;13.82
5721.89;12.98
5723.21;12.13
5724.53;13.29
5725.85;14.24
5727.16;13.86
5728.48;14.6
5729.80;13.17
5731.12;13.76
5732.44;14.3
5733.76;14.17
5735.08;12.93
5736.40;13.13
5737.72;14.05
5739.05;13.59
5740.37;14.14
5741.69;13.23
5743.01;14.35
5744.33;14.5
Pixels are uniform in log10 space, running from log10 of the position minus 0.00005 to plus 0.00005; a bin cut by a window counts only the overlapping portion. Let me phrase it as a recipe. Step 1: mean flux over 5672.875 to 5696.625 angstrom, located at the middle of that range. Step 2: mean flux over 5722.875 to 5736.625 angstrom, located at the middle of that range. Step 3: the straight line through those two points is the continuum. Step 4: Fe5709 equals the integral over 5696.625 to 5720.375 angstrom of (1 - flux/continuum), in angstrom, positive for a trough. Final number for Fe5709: 0.9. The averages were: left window 13.2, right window 13.7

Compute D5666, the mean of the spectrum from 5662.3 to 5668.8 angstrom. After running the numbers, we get 13.8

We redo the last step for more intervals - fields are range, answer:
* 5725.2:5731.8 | 13.9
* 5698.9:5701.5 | 13.9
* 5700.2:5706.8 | 12.5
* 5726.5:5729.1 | 14.3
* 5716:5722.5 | 13.6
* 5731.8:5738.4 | 13.7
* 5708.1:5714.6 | 12.9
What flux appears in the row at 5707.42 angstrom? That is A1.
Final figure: 11.31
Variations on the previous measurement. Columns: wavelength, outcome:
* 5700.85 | 14.14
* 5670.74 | 15.95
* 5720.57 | 13.82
